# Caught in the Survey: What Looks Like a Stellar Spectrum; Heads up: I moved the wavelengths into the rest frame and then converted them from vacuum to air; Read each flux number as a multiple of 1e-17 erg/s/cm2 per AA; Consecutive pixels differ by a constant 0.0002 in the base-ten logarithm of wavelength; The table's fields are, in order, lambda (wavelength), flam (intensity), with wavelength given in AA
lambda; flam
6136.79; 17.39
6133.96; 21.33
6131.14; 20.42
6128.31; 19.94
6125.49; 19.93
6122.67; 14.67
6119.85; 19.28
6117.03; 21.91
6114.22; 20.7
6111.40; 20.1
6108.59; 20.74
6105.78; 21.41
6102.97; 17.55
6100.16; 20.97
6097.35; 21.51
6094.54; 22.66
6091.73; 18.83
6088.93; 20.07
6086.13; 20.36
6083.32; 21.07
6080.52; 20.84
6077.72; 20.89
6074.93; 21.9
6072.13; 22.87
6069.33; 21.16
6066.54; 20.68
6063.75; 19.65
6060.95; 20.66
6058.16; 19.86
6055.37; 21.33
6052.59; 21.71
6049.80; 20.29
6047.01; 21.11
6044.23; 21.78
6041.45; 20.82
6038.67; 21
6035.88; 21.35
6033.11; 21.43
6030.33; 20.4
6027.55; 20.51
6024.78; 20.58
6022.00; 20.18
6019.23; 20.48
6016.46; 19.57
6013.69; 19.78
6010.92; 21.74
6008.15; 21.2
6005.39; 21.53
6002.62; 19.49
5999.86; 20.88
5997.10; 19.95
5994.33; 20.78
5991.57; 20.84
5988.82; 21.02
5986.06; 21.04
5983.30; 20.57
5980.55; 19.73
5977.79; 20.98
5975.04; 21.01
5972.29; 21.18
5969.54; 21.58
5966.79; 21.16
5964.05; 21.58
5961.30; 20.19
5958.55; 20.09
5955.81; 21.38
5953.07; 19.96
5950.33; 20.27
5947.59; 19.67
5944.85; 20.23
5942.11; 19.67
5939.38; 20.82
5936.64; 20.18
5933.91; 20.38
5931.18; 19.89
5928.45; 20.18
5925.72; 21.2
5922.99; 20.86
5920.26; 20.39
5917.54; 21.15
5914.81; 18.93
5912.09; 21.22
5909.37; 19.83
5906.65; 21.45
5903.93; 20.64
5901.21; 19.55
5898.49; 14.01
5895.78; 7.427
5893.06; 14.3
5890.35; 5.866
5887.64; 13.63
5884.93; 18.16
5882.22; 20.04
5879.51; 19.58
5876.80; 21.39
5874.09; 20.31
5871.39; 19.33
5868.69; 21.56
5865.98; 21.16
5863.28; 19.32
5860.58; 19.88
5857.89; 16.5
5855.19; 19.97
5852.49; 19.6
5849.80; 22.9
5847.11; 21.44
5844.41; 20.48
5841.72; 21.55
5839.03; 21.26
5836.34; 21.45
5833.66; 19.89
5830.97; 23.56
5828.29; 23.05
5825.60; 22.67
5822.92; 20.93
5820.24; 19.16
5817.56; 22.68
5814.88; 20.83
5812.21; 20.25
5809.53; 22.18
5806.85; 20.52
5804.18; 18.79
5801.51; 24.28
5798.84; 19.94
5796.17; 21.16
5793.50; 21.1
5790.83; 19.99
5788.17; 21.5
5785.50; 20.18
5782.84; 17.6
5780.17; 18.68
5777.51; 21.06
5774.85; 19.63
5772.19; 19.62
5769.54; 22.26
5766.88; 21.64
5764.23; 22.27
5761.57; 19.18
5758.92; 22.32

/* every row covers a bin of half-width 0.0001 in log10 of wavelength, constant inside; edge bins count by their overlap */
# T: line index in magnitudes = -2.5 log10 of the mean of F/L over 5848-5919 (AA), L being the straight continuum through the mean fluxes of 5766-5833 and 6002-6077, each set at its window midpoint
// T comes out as 0.14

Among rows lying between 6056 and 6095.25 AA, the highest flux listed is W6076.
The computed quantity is 22.87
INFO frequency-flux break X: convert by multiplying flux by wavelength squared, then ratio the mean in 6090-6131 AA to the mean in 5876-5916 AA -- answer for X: 1.26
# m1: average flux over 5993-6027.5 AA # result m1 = 20.5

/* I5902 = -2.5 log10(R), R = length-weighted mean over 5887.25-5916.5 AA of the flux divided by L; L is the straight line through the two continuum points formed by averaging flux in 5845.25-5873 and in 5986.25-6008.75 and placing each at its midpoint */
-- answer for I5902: 0.25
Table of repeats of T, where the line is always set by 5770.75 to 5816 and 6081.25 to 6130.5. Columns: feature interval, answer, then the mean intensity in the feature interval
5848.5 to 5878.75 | 0.01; 20.2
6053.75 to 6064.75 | -0.01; 20.4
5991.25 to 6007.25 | -0.02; 20.6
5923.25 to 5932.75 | -0.01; 20.5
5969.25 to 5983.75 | -0.03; 20.8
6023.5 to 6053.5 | -0.04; 21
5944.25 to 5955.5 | 0.01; 20.1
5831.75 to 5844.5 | -0.04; 21.1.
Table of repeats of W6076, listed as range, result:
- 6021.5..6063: 21.78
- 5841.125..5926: 22.9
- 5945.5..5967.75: 21.58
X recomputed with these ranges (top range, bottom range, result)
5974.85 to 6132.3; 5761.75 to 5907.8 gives 1.12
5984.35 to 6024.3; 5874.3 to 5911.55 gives 1.27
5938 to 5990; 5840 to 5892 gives 1.12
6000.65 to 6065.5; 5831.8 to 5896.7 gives 1.17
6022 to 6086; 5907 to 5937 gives 1.07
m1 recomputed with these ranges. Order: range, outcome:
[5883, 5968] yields 18.9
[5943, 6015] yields 20.7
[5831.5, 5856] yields 21.1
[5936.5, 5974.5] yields 20.6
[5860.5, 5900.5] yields 17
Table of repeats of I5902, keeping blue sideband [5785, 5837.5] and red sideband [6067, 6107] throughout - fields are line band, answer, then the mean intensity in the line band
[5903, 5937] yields 0.03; 20.5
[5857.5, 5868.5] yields 0.08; 19.7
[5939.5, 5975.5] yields 0.02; 20.6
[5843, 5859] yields 0.05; 20.2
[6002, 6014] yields 0.00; 20.9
